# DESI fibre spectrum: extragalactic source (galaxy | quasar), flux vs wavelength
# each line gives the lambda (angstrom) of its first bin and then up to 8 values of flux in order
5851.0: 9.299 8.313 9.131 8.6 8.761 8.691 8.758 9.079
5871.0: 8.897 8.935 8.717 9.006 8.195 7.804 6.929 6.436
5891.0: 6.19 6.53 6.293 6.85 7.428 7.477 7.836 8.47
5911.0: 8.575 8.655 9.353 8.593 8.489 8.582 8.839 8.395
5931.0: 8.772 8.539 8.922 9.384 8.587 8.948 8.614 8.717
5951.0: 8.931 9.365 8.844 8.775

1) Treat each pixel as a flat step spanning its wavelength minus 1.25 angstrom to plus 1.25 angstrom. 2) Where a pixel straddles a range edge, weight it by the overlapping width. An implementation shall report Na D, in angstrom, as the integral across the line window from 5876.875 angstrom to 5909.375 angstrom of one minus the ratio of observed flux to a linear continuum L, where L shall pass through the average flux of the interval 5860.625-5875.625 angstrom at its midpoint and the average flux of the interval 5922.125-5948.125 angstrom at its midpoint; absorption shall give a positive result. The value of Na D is 5.4 angstrom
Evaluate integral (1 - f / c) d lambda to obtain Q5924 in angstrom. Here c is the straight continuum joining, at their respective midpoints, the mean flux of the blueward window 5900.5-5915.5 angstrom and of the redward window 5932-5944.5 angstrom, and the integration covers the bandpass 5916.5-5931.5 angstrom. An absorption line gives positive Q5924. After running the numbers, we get -0.18 angstrom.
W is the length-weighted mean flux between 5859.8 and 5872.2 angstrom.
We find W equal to 8.84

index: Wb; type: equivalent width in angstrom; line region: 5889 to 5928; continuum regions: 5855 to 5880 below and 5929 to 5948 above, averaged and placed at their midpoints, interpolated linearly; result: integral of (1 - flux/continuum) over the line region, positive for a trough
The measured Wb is 4.3 angstrom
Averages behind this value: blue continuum 8.85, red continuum 8.8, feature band 7.86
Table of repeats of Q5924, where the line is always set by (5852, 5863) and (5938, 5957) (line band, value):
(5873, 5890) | 1.6 angstrom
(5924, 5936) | 0.3 angstrom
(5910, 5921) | 0.1 angstrom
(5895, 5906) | 2.1 angstrom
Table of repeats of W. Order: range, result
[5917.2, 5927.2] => 8.63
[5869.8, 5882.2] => 8.75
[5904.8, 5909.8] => 8.16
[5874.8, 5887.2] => 8.13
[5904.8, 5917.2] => 8.58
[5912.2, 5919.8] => 8.86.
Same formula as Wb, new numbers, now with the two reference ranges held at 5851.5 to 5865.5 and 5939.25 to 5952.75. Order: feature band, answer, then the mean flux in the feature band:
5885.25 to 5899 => 3.54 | 6.51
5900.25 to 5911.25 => 1.06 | 7.93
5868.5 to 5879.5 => -0.20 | 8.91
